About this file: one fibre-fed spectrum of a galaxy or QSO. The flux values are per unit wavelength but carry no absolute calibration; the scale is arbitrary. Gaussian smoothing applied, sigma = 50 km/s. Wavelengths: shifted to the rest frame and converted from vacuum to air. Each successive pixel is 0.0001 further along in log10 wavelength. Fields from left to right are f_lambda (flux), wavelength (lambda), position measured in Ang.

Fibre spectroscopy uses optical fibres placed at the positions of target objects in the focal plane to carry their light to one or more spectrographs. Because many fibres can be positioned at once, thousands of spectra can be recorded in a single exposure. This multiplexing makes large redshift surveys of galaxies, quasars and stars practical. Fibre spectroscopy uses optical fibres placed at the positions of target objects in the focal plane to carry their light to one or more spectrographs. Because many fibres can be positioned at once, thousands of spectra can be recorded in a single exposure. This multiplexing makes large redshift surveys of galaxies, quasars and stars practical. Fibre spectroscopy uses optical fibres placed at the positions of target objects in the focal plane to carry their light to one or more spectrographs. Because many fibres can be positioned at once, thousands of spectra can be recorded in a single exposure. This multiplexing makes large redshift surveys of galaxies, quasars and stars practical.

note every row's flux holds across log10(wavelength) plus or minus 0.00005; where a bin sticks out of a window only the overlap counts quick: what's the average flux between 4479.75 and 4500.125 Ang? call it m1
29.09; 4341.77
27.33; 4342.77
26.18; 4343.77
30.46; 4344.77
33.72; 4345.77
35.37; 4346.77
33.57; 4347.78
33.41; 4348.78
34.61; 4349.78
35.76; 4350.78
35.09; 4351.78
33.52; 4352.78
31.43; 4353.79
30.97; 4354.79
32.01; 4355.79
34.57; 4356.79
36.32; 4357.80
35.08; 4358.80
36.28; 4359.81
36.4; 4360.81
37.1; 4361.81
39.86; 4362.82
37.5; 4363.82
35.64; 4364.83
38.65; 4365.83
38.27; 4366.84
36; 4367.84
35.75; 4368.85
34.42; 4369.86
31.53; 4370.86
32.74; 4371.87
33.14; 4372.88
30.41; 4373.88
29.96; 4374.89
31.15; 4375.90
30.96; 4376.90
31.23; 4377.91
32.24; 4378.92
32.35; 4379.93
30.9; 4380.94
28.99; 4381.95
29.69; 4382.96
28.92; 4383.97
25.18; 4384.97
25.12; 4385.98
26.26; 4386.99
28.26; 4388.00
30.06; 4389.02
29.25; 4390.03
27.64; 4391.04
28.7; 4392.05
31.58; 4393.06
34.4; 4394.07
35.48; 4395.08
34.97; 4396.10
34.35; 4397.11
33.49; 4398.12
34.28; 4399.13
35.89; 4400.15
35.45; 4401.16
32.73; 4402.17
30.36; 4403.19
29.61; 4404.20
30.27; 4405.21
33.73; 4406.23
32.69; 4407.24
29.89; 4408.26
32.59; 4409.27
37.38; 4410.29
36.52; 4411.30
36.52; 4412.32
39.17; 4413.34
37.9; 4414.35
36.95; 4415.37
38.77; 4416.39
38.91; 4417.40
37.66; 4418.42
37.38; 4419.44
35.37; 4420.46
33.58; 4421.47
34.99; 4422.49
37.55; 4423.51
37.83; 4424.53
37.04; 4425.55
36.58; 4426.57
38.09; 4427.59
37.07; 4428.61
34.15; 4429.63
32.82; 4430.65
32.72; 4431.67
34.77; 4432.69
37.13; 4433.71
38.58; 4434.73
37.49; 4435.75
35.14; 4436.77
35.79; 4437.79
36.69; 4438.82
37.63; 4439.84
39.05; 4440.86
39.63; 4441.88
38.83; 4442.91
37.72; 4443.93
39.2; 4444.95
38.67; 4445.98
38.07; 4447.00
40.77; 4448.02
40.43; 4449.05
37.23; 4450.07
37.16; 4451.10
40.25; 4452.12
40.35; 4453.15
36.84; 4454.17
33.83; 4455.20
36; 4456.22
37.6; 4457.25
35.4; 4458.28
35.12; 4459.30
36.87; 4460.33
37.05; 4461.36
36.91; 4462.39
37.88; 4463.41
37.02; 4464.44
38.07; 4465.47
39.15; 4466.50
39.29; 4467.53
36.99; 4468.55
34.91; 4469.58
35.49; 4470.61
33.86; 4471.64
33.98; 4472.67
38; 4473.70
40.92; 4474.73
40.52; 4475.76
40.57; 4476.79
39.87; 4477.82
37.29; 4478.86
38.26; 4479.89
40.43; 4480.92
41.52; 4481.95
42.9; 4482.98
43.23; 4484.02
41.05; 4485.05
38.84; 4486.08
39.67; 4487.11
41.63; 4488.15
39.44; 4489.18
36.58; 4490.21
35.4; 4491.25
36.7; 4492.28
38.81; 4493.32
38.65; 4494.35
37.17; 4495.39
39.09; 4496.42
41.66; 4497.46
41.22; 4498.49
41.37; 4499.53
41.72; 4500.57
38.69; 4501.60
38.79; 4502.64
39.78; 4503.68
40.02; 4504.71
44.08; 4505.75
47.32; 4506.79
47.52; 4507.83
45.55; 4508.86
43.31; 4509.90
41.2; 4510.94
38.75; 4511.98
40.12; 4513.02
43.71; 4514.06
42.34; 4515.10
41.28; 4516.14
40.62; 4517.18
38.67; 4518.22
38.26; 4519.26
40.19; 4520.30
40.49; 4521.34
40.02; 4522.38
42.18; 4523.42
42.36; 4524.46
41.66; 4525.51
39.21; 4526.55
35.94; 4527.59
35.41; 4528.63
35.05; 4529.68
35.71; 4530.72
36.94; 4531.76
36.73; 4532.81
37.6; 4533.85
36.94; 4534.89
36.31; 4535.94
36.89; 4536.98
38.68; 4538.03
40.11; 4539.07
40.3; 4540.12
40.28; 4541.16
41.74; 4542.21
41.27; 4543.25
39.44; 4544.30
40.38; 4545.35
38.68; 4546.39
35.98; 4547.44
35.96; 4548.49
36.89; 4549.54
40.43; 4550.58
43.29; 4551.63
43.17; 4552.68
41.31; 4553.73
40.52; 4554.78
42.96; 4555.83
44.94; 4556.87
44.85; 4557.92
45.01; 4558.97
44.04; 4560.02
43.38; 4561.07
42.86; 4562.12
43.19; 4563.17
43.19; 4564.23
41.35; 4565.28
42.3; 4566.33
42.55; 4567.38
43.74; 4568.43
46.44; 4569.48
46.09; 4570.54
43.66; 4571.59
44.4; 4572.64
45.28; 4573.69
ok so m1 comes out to 39.7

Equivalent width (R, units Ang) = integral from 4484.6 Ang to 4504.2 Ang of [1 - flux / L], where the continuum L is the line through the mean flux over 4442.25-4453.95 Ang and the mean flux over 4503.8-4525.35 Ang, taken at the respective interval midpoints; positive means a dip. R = 0.8 Ang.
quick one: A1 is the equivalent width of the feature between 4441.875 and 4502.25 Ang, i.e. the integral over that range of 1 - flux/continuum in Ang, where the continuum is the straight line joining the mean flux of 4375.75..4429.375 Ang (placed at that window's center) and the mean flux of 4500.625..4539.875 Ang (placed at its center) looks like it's -2.0 Ang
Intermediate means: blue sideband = 33.3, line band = 38.5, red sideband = 40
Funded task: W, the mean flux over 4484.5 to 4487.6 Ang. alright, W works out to 40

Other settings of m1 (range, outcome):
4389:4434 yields 34.6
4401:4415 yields 33.9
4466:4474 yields 36.4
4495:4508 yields 41.3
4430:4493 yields 37.9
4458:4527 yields 39.7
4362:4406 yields 32.2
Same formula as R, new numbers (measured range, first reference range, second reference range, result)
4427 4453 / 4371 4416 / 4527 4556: -2.51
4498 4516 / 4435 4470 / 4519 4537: -1.88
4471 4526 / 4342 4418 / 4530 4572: -2.60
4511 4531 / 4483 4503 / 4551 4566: 0.68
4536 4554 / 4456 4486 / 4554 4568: 1.14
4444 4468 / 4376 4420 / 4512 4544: -1.48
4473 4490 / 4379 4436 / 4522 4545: -1.64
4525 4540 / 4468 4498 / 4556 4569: 1.53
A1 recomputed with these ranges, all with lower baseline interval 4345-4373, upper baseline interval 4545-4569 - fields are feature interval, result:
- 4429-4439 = 0.5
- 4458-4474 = 0.8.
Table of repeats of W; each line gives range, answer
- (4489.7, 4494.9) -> 37.2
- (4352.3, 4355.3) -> 31.9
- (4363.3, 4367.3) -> 37.5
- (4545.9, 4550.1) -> 36.9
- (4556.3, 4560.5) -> 44.8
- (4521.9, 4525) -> 41.5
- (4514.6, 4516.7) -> 41.8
